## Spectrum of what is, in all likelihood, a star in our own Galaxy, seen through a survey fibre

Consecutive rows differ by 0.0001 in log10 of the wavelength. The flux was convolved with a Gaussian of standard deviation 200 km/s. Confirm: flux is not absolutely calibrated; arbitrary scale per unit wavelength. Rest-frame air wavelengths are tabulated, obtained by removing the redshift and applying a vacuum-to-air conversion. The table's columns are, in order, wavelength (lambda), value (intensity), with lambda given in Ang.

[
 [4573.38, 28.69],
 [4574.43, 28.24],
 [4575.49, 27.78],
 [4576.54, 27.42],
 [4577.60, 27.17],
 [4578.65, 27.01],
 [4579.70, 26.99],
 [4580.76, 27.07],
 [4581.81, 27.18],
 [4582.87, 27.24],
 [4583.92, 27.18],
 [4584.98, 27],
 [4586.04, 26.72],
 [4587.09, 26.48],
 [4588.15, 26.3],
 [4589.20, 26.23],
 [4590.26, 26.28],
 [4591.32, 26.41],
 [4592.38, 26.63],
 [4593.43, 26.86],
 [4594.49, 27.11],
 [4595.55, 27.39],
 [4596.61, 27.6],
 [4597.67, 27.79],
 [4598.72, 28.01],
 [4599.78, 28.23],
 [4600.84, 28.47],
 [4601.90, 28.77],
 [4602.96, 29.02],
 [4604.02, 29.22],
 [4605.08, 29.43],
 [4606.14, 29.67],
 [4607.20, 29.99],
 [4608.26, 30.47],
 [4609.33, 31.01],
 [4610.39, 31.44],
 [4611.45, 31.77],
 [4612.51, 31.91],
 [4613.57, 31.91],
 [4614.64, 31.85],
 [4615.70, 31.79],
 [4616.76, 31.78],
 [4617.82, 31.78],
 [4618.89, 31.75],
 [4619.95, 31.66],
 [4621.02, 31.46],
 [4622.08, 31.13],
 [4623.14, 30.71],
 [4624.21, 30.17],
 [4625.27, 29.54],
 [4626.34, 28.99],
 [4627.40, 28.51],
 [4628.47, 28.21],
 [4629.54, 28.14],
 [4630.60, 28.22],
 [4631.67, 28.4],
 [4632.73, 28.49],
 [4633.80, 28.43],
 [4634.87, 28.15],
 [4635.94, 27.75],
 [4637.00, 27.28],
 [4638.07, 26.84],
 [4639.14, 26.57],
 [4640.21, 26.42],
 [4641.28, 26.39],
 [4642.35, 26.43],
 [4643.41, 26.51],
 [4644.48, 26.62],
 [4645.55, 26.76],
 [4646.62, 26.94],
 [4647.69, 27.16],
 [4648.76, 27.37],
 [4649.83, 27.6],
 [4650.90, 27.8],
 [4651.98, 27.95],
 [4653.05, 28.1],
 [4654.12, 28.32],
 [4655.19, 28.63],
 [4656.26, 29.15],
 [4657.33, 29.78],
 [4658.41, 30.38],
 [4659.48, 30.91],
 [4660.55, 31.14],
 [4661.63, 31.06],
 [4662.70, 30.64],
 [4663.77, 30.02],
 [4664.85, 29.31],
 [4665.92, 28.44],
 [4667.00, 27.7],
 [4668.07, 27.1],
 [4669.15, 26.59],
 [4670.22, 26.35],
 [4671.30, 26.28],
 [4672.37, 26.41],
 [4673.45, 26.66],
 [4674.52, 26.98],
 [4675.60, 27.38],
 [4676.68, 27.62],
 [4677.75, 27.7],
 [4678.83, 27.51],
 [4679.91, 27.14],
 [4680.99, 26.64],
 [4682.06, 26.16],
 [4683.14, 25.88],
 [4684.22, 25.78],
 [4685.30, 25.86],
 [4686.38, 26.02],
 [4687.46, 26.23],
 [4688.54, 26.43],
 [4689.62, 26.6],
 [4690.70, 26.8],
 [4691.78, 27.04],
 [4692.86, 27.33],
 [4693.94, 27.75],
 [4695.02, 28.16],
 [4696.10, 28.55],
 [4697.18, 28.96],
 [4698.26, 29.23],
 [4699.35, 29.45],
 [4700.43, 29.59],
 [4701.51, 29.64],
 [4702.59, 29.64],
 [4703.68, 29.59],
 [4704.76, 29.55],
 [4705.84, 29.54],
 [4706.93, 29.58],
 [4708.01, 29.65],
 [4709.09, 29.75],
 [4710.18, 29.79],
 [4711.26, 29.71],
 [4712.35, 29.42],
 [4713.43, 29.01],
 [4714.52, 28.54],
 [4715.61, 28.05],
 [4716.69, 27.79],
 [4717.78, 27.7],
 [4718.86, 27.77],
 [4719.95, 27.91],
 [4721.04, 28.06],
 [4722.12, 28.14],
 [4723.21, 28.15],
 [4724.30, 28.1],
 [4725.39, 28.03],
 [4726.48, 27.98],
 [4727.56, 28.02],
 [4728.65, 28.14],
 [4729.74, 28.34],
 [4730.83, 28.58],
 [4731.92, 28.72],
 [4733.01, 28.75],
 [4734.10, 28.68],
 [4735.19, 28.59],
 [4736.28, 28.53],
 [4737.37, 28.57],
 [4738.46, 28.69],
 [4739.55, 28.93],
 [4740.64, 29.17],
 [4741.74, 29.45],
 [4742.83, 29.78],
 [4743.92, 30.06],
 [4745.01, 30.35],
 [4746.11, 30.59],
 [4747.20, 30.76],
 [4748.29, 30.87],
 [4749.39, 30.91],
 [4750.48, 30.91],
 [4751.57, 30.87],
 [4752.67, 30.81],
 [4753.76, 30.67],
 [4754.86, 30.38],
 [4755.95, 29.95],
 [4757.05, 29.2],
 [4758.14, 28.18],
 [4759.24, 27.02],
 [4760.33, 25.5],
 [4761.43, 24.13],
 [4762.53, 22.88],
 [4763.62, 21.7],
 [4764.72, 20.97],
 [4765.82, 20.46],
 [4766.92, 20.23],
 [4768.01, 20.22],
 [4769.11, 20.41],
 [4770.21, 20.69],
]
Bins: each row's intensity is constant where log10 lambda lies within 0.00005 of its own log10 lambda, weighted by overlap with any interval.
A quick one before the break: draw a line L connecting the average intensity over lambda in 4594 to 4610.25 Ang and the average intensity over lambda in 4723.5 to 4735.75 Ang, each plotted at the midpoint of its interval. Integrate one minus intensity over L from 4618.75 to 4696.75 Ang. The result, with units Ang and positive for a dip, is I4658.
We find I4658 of 1.9 Ang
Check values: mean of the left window 28.9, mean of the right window 28.4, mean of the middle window 28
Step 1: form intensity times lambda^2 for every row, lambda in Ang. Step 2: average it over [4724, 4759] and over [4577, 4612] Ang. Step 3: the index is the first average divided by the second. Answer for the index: 1.12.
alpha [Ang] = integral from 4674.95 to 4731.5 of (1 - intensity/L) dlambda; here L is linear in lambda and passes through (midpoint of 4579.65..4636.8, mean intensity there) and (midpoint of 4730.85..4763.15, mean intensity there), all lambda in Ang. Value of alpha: 1.75 Ang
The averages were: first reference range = 28.9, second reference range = 29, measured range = 28.1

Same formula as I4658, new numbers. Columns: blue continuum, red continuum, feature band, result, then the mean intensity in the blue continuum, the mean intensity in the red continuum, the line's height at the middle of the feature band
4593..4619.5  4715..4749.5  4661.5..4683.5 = 1.30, 29.8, 28.8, 29.3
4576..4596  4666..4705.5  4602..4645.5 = -3.62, 26.9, 27.5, 27.1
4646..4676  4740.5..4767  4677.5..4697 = 0.90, 28.3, 27.9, 28.2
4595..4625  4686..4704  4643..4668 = 0.39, 30.2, 28.1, 29.1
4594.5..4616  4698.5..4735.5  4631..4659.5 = 1.55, 29.7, 28.8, 29.4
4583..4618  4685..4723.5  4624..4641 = 0.37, 28.8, 28.4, 28.7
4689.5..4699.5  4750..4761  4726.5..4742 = 0.12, 28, 29.3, 28.8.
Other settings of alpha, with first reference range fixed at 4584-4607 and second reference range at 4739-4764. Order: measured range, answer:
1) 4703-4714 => -0.4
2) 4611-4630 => -2.0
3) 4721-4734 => 0.2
